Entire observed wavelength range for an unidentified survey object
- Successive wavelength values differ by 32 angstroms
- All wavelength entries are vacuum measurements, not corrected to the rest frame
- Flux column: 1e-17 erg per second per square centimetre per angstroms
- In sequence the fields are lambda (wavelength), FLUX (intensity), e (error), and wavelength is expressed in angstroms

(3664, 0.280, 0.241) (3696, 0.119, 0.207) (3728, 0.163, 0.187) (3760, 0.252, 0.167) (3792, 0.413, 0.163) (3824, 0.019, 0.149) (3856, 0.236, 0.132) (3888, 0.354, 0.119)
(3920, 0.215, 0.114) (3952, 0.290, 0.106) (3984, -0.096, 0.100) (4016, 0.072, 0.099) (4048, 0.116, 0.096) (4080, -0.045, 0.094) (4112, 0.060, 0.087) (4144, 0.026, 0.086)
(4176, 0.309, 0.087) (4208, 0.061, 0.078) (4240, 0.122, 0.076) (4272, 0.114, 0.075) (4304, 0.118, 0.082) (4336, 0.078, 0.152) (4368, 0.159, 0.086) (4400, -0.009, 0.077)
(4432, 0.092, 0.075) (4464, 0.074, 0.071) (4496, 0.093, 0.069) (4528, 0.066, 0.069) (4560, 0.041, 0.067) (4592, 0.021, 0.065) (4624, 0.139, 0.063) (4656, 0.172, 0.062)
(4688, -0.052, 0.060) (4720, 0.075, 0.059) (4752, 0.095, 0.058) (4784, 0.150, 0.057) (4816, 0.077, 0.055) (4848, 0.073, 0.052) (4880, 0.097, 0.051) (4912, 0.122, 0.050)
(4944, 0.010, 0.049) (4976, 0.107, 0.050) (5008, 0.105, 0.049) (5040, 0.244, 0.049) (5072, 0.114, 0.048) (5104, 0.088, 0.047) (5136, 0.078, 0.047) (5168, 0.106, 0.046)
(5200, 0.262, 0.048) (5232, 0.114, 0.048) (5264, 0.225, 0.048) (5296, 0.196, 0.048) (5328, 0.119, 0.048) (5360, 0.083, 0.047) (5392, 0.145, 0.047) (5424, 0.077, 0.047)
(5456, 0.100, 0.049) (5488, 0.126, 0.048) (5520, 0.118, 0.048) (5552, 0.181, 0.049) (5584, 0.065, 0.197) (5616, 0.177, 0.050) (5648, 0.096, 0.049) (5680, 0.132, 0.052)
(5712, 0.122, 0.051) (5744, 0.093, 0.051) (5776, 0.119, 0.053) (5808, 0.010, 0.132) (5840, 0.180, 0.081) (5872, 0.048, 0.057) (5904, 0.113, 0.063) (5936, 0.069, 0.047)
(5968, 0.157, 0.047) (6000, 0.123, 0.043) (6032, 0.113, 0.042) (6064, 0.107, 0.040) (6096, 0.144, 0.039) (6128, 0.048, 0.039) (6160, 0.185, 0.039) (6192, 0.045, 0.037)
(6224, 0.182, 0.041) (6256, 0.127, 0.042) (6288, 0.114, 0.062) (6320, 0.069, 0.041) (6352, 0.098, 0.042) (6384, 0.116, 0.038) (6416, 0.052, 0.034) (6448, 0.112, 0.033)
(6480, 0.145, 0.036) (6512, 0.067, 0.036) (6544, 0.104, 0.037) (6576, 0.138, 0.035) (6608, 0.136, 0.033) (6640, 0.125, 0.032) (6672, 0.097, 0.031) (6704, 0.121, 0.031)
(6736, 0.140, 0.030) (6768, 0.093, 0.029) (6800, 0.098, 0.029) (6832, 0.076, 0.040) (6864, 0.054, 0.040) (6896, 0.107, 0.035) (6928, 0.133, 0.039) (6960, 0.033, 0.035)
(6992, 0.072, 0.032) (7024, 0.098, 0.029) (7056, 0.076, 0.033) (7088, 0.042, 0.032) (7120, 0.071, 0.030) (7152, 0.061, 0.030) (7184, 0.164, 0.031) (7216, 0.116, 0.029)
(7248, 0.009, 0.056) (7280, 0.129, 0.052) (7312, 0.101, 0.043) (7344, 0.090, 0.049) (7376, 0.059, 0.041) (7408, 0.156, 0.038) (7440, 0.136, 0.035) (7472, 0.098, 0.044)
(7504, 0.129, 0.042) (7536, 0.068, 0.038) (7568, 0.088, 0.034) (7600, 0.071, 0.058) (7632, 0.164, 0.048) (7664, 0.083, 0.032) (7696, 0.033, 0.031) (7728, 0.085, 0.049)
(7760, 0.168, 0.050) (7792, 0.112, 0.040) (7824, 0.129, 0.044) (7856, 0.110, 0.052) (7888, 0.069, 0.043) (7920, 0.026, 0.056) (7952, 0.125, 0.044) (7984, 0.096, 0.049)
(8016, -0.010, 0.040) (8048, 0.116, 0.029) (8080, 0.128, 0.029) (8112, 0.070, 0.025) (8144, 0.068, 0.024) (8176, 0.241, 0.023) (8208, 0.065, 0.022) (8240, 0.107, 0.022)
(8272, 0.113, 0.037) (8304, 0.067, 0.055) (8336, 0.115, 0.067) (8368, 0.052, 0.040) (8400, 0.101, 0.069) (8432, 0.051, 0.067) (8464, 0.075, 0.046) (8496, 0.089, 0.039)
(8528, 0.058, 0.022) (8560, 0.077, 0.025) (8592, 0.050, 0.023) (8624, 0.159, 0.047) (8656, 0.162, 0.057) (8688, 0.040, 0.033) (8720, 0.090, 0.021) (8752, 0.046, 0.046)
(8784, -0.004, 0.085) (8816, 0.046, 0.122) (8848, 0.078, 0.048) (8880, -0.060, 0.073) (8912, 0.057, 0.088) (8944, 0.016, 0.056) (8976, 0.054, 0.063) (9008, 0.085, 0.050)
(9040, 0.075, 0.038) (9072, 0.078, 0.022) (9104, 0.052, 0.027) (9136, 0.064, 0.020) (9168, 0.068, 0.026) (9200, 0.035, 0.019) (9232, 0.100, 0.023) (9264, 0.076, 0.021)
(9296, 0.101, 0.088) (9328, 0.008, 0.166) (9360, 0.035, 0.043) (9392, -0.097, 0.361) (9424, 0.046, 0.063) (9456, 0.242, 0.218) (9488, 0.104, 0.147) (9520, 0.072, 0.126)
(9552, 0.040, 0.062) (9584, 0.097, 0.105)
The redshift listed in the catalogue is 0.24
